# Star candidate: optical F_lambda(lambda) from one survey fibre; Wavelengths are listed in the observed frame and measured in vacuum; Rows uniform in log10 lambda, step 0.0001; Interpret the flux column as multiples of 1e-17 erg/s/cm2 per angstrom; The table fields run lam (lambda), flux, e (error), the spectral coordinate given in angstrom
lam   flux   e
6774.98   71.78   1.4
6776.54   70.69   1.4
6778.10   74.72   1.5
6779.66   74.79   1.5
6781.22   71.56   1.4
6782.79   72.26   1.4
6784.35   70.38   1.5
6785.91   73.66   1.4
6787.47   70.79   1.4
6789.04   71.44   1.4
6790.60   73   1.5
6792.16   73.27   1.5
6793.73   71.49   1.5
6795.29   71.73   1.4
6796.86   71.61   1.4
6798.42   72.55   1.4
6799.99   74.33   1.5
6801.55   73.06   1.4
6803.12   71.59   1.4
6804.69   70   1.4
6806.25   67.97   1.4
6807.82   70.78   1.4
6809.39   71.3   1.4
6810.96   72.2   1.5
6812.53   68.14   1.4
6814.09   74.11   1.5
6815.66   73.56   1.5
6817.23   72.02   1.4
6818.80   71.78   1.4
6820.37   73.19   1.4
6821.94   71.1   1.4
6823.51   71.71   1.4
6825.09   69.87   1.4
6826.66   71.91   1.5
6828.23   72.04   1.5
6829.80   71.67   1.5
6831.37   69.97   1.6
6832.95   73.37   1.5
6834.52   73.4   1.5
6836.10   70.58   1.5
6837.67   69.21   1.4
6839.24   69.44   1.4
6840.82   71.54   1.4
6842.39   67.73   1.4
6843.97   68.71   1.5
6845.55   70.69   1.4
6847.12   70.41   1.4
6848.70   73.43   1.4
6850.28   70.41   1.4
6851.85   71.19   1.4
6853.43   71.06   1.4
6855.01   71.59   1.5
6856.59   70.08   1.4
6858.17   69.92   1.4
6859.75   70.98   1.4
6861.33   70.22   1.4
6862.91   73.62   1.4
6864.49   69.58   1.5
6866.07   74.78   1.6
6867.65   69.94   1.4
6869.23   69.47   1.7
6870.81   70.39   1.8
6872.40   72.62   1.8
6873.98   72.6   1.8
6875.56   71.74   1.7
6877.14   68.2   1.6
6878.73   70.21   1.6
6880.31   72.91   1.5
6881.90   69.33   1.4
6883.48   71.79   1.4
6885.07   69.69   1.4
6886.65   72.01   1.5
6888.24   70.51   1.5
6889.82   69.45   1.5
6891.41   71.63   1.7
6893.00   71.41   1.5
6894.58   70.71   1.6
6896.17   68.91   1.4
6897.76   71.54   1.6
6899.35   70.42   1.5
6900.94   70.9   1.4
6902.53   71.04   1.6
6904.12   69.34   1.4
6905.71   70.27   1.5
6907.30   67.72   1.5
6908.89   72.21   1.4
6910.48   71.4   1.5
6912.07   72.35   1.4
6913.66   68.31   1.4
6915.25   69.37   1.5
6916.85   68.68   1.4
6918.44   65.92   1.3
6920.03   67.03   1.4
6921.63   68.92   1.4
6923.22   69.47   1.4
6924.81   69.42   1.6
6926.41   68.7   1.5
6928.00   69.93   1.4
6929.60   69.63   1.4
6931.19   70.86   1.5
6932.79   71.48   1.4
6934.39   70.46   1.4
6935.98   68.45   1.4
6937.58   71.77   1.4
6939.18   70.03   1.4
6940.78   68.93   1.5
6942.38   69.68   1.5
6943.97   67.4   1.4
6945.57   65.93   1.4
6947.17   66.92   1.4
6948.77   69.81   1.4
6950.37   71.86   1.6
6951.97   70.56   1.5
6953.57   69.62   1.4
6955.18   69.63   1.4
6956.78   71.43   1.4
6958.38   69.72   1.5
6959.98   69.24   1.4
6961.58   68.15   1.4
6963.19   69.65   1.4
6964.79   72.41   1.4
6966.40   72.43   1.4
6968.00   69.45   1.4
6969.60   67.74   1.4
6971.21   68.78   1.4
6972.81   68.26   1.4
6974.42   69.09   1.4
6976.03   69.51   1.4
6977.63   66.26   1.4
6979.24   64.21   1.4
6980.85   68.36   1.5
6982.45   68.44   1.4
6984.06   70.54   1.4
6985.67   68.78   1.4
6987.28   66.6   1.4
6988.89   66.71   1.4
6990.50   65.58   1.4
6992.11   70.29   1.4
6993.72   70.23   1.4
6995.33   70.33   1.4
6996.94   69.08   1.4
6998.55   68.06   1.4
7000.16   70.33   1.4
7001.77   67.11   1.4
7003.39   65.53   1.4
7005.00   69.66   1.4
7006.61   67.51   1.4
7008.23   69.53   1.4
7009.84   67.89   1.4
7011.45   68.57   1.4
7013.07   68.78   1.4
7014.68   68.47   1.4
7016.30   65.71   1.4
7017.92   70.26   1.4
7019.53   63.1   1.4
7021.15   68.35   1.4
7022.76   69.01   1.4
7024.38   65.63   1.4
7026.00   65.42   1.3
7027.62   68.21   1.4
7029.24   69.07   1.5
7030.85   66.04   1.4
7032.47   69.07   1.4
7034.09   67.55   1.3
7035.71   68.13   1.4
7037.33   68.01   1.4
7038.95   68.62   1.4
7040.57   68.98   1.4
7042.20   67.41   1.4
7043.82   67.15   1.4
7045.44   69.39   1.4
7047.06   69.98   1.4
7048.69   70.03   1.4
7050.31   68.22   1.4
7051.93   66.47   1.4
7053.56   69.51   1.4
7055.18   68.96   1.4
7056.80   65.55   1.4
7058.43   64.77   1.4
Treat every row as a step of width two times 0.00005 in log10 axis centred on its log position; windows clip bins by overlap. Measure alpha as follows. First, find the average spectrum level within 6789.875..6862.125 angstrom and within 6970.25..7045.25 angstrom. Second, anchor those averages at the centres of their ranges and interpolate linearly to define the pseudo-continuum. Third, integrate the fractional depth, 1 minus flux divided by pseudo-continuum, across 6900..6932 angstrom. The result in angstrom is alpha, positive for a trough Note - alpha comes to 0.0 angstrom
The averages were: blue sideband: 71.3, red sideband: 68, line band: 69.6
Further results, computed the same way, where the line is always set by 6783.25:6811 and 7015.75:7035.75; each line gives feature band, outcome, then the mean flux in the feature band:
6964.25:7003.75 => -0.2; 68.6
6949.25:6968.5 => -0.5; 70.3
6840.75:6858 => 0.0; 70.6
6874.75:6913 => -0.4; 70.7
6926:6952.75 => -0.2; 69.6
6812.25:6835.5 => -0.2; 71.9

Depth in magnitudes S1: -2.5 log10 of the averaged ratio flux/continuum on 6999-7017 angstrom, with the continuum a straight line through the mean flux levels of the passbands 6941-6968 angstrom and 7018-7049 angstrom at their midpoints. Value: 0.01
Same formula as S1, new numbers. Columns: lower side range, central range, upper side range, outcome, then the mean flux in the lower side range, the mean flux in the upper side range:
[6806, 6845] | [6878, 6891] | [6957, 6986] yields -0.01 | 71.1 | 69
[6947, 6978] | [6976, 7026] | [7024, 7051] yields 0.01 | 69.6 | 68.1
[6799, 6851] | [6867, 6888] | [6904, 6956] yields -0.01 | 71.2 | 69.5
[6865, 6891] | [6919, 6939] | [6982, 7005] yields 0.00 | 71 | 68.4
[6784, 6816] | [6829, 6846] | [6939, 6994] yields 0.01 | 71.8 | 68.9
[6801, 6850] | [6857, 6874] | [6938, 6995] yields -0.01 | 71.1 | 68.9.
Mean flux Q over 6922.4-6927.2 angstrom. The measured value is 69.2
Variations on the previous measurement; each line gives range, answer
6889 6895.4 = 70.8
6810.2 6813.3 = 70.1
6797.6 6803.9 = 72.9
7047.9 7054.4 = 68.6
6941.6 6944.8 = 68.7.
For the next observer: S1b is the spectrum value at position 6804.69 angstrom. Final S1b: 70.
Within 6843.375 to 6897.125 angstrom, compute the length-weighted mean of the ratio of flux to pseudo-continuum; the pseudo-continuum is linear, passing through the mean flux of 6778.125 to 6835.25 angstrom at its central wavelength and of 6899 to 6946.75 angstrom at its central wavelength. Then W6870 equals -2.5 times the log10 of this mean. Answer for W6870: 0.00 mag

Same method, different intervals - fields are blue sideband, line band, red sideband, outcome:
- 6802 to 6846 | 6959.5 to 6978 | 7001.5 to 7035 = -0.013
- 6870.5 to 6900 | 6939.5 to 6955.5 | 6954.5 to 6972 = 0.016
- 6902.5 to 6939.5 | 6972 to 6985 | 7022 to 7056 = 0.013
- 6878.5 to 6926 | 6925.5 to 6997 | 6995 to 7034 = -0.004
